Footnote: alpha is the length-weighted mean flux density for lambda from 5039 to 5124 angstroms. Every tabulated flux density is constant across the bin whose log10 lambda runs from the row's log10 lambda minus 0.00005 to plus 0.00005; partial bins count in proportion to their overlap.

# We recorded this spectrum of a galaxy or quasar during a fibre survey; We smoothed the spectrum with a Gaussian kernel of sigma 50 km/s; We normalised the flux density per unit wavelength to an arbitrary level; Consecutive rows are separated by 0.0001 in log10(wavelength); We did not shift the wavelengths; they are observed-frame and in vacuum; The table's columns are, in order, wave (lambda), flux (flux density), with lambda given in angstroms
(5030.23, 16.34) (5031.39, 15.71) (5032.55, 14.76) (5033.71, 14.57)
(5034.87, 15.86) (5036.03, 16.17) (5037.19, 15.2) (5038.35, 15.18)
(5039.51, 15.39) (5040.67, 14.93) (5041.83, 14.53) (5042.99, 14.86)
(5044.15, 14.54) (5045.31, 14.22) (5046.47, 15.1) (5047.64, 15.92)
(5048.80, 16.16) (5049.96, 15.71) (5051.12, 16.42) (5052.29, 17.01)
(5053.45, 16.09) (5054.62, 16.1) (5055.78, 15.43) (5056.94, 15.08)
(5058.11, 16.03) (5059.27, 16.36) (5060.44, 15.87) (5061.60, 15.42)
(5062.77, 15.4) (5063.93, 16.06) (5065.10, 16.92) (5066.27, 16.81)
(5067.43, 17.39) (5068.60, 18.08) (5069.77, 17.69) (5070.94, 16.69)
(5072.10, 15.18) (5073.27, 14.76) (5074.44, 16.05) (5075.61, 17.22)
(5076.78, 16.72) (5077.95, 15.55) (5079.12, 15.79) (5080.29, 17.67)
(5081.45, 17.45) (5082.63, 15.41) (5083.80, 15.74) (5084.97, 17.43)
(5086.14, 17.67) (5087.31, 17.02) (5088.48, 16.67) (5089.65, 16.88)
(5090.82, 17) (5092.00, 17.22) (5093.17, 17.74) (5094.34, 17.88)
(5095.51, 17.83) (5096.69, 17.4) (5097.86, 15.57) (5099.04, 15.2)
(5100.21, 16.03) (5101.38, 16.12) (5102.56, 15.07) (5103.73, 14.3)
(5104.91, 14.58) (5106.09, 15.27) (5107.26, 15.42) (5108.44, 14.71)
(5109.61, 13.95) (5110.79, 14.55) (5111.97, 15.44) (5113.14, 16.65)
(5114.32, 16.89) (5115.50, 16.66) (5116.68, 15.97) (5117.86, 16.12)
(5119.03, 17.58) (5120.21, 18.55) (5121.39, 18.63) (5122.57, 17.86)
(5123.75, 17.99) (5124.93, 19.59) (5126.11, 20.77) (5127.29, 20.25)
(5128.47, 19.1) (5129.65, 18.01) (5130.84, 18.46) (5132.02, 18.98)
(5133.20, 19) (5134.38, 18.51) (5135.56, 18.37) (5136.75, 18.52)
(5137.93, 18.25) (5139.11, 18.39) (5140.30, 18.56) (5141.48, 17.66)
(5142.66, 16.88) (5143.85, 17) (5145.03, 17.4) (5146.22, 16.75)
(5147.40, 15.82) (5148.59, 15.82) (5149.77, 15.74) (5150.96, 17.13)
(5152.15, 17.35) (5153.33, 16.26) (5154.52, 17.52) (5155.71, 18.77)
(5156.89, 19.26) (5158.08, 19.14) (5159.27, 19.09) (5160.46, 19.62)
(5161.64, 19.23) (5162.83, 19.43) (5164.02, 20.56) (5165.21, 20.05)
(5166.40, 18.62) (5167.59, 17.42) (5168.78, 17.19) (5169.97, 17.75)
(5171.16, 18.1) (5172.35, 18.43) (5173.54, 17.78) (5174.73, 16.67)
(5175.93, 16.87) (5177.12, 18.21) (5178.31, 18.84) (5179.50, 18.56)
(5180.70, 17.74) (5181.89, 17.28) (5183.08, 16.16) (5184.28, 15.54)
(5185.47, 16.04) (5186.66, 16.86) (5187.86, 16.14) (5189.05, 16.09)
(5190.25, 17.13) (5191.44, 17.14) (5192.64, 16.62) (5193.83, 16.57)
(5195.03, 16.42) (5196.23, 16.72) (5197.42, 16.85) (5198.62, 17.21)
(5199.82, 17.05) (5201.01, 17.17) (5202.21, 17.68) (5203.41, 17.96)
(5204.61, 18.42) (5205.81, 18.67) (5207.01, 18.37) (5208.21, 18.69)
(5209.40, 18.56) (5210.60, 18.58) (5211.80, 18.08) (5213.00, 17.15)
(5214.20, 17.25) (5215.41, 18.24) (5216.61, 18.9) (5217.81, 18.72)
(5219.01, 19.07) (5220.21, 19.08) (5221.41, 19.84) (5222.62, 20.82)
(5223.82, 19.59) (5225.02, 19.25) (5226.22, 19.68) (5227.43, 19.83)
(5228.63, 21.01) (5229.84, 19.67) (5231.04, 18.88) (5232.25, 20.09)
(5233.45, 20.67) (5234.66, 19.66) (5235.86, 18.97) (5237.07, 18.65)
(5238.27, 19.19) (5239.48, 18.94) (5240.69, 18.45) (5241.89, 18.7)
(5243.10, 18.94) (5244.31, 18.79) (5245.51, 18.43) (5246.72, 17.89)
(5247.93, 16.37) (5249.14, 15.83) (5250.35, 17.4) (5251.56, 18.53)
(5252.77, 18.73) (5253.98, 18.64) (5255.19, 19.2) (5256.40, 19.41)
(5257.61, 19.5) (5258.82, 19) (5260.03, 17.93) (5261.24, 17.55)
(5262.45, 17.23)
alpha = 16.2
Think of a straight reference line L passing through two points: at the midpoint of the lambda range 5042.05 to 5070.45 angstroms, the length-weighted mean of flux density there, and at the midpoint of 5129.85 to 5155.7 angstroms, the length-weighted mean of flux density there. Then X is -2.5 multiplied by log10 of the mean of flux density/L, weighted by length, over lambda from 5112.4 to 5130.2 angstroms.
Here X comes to -0.05 mag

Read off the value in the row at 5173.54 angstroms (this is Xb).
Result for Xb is 17.78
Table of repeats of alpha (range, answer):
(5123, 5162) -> 18.1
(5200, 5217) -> 18.1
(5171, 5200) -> 17.1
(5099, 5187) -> 17.5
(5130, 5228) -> 17.9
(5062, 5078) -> 16.5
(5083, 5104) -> 16.6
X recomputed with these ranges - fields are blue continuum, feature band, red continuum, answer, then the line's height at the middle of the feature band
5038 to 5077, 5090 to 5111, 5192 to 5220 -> 0.04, 16.5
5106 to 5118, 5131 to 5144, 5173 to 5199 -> -0.14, 16.1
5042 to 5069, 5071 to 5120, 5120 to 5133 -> 0.09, 17.6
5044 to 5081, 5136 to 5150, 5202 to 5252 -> 0.01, 17.4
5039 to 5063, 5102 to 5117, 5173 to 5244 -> 0.08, 16.5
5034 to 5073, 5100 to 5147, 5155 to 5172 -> 0.03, 17.8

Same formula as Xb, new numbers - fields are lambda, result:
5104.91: 14.58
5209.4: 18.56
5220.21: 19.08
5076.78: 16.72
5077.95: 15.55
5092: 17.22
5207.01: 18.37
